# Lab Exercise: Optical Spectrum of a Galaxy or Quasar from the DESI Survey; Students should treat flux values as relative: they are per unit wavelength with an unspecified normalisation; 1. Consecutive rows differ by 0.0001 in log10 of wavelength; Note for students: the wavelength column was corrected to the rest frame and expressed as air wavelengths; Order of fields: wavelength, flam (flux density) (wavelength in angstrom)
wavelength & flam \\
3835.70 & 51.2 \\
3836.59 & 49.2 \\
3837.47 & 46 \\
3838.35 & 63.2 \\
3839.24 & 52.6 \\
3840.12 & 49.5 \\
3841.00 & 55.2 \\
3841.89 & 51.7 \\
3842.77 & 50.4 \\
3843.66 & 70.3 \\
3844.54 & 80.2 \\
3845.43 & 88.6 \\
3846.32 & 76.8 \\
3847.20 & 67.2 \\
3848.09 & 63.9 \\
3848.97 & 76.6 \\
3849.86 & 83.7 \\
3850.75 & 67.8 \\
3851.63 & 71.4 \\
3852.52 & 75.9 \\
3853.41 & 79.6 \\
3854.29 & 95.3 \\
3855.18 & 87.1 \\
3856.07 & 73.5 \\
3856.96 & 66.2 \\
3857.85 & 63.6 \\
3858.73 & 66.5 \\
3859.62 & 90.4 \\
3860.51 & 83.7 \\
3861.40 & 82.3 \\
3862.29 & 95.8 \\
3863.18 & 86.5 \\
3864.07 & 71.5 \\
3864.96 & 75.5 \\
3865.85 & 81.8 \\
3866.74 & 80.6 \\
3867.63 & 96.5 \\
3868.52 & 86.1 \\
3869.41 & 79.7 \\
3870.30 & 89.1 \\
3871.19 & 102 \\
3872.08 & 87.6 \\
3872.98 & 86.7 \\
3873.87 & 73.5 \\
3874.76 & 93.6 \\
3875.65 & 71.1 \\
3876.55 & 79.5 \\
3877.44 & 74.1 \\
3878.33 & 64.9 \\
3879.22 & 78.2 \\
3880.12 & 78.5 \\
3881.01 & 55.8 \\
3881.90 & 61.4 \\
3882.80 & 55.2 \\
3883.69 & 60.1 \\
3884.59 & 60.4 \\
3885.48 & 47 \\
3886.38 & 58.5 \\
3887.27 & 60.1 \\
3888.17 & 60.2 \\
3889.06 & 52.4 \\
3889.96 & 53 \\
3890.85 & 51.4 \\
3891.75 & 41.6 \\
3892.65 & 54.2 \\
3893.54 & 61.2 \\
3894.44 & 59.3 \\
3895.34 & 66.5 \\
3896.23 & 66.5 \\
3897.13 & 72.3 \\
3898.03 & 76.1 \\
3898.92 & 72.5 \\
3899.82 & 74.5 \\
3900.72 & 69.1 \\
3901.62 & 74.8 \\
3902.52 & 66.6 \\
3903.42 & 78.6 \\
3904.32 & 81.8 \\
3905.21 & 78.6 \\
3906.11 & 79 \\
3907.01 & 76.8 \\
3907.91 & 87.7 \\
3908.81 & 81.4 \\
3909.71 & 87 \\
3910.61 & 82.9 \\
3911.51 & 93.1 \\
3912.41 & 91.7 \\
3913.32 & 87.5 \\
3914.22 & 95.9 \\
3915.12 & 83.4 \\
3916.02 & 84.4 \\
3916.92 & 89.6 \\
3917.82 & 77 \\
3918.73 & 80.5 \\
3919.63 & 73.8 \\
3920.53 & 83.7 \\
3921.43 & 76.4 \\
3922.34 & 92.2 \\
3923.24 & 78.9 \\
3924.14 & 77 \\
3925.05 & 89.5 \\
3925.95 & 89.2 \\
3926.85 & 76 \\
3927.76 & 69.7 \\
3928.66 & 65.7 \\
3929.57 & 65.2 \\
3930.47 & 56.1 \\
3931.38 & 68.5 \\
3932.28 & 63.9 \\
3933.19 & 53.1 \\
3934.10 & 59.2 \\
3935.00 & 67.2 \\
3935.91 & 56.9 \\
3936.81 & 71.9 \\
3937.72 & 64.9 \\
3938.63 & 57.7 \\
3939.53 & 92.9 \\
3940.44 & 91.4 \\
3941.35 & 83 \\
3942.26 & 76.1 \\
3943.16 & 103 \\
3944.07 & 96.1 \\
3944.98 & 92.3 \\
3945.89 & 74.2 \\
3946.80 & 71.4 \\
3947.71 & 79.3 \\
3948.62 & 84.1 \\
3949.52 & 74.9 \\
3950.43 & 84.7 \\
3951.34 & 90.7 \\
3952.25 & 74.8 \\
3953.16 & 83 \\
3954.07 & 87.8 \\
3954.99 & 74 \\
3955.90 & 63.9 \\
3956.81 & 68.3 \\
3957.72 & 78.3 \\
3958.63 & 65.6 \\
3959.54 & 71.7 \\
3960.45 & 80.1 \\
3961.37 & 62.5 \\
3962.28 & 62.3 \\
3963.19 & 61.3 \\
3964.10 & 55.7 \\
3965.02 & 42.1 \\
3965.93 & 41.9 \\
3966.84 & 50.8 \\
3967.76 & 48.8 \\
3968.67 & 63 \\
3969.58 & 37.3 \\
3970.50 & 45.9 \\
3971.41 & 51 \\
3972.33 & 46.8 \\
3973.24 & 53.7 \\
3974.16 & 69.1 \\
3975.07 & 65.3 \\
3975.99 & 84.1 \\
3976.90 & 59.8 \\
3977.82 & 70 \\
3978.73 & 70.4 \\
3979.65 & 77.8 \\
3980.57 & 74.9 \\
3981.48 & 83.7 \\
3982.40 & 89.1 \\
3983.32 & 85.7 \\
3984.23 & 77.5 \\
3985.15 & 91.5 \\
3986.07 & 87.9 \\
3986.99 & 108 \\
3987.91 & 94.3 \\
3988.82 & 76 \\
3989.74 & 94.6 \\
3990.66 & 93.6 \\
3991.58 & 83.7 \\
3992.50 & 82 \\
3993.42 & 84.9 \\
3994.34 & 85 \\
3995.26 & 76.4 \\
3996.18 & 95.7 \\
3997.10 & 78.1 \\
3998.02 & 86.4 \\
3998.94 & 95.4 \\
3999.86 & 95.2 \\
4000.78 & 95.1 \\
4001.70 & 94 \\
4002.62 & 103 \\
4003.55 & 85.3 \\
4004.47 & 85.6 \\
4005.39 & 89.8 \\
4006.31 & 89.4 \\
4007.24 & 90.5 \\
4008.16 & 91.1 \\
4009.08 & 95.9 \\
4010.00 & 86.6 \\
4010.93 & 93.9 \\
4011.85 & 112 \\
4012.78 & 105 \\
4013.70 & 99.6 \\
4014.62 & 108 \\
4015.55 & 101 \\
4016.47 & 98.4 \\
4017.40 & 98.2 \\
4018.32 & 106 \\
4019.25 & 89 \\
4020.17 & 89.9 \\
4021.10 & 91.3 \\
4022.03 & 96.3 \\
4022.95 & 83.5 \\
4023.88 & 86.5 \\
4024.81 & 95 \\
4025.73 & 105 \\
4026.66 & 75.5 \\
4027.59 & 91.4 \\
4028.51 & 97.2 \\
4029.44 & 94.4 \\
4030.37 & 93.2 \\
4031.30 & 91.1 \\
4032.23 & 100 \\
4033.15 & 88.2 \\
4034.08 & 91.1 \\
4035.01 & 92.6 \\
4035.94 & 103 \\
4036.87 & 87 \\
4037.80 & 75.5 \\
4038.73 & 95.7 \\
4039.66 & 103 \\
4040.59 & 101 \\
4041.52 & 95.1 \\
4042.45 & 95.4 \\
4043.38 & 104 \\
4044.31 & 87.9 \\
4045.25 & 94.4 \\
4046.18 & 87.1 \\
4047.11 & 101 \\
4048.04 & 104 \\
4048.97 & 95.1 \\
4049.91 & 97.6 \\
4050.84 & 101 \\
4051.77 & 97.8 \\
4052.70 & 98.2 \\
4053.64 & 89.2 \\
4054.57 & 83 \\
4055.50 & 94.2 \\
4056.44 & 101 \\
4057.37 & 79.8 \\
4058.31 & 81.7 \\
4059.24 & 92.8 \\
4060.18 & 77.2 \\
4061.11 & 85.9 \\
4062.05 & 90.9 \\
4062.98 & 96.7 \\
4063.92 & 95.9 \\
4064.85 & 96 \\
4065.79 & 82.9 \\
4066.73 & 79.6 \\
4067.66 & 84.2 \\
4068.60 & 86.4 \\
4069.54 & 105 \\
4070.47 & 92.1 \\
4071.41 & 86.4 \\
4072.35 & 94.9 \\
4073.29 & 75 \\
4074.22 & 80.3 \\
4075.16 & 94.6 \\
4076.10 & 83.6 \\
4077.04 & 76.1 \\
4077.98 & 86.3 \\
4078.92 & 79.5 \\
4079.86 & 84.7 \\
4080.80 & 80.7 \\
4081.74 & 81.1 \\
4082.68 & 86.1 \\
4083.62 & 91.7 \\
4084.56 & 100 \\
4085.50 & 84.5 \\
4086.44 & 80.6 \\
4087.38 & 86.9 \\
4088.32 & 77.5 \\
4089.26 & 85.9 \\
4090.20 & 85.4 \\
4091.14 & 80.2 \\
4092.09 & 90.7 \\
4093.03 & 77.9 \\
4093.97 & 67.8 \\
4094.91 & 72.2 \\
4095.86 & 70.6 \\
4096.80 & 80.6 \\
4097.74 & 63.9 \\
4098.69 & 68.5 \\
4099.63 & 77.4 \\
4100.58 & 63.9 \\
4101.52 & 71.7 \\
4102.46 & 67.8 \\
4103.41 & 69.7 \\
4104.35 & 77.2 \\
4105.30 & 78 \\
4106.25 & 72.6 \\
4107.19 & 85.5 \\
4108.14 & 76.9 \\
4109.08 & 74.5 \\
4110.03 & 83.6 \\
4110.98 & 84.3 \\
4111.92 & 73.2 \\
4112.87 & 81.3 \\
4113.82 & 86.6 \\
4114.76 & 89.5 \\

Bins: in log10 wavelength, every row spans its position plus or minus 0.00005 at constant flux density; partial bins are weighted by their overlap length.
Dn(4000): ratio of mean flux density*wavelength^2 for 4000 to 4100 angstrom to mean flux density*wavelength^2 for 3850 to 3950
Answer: 1.29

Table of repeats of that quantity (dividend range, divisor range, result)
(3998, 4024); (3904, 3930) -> 1.21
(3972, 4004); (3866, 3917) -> 1.18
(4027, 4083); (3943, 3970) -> 1.35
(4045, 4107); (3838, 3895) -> 1.32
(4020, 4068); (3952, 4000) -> 1.30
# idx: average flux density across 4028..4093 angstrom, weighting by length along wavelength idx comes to 90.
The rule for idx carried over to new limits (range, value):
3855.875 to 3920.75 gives 74.8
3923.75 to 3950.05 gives 74.9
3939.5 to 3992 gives 74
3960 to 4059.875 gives 85.7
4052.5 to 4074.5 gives 88.7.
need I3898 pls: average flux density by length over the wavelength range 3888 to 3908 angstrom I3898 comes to 67.4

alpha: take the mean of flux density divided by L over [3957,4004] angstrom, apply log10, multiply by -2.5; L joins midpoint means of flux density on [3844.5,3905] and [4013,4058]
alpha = 0.17 mag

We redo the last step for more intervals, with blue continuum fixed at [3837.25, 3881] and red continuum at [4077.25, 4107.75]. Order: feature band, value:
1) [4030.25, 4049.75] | -0.21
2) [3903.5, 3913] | -0.10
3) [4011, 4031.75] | -0.22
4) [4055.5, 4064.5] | -0.14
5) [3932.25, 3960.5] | 0.01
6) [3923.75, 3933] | 0.08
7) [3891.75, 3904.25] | 0.12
